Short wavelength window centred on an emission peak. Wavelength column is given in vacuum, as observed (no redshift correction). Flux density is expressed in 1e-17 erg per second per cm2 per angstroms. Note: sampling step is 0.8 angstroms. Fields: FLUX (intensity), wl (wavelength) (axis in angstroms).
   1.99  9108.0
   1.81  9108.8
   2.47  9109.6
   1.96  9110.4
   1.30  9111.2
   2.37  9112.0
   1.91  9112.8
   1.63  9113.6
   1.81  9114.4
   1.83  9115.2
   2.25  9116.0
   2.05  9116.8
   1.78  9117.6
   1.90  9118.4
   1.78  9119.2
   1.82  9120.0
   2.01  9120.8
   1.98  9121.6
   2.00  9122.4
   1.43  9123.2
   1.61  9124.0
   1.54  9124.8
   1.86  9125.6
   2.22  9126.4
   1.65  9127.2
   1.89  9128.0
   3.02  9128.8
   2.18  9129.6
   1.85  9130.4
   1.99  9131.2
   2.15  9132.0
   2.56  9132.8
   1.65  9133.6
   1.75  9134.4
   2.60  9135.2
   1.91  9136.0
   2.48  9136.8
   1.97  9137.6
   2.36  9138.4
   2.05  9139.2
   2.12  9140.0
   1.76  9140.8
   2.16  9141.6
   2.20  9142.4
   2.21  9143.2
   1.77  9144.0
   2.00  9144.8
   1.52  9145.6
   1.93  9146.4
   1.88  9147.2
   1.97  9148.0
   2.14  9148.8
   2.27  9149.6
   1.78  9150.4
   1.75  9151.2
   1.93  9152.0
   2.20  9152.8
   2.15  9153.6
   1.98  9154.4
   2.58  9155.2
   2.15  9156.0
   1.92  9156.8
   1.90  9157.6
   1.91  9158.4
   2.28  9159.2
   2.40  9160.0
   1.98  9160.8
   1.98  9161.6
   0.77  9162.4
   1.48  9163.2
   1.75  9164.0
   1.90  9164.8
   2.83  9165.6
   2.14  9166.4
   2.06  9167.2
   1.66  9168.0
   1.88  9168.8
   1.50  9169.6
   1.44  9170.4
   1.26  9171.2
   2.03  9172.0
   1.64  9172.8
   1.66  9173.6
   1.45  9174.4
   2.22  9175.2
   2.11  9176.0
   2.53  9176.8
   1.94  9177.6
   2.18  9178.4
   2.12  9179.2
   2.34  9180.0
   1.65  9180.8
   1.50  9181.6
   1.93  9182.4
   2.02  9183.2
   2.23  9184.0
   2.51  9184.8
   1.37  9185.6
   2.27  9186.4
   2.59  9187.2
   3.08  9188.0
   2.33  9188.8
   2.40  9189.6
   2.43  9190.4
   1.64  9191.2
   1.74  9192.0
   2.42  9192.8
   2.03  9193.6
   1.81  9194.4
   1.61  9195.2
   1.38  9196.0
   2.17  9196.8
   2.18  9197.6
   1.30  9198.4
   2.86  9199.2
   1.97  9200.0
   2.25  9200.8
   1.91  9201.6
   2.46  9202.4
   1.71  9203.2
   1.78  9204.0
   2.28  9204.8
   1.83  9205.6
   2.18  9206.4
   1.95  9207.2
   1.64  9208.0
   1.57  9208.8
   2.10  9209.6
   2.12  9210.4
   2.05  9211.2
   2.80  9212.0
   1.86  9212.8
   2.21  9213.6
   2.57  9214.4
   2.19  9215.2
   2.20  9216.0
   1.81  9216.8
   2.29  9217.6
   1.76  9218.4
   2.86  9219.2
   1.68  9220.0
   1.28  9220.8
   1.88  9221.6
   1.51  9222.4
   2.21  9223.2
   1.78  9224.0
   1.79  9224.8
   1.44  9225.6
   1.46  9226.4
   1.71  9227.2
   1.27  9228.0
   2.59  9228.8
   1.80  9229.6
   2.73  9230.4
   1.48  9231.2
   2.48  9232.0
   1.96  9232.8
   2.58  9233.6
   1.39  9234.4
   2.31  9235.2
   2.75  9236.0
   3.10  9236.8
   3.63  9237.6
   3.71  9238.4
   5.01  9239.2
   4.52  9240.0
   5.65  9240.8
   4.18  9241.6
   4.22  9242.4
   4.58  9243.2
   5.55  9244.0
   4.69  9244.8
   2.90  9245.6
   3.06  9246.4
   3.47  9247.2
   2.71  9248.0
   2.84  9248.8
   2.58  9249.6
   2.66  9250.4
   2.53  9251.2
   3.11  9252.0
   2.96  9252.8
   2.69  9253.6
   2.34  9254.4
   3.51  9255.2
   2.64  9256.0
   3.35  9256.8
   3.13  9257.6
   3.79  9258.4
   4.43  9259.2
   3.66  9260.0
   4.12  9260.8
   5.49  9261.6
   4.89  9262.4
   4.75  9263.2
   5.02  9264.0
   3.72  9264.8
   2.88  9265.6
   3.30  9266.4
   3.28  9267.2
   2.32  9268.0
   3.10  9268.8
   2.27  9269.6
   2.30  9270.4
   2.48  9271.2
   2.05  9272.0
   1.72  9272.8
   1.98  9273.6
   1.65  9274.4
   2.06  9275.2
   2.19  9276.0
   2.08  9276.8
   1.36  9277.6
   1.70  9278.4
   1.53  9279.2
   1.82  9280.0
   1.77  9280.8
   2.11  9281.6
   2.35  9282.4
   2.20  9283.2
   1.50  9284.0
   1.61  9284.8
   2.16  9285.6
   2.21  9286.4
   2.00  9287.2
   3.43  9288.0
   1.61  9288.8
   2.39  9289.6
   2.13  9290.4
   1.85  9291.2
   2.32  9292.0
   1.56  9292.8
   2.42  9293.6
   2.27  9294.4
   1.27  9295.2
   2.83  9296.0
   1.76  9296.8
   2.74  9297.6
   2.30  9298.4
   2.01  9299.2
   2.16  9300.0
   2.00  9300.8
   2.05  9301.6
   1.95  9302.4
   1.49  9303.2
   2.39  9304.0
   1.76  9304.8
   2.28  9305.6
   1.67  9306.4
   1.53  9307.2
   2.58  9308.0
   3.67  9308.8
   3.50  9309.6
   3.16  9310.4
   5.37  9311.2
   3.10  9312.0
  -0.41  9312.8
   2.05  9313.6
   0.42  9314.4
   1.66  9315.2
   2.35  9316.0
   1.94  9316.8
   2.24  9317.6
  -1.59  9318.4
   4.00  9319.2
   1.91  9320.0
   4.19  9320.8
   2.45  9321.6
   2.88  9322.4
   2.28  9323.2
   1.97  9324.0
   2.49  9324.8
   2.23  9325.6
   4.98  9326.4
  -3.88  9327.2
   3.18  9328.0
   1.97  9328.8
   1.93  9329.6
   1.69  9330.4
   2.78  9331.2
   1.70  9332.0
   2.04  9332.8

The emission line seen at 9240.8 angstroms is [S II] 6716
